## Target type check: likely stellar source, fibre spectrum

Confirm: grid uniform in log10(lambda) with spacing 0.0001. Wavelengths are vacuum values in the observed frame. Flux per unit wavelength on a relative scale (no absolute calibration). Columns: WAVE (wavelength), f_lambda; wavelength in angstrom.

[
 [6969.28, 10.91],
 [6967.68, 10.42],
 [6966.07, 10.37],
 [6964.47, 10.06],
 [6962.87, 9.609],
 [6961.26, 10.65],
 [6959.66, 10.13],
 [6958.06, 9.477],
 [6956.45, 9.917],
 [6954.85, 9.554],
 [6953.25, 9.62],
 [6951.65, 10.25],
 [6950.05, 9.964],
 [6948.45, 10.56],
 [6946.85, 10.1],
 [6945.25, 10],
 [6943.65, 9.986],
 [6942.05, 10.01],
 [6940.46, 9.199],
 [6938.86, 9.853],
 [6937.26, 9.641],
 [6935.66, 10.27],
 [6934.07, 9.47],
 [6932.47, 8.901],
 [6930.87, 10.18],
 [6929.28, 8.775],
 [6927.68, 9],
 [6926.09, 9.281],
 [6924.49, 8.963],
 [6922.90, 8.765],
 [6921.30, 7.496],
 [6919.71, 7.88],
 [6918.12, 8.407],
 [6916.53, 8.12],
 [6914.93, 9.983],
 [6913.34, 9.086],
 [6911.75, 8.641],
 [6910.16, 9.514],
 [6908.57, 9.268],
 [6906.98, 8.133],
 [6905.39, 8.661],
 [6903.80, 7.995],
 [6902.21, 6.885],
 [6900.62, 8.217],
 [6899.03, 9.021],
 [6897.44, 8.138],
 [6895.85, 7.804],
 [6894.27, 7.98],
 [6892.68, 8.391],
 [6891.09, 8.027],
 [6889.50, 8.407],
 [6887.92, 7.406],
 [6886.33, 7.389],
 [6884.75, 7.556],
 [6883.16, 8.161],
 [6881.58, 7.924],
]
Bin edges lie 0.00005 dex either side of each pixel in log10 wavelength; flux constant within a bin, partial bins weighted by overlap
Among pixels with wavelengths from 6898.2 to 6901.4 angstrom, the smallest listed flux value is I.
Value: 8.217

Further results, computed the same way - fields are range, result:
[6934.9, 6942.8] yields 9.199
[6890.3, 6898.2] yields 7.804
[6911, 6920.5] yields 7.88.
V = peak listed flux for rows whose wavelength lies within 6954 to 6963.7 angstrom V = 10.65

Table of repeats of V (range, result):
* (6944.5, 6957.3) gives 10.56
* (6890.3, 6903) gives 9.021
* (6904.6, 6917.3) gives 9.983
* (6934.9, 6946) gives 10.27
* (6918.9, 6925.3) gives 8.963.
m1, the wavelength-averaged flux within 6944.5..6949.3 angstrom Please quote 10.2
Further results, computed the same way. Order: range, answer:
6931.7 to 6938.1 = 9.57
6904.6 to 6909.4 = 8.7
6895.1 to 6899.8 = 8.32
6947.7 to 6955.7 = 9.99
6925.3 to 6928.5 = 9.14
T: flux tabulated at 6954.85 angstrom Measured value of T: 9.554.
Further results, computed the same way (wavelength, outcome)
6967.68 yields 10.42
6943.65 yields 9.986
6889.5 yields 8.407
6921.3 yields 7.496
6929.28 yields 8.775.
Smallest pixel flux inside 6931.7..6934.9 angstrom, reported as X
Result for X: 8.901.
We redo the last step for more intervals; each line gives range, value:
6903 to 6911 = 7.995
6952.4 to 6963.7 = 9.477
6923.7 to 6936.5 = 8.775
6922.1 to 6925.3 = 8.765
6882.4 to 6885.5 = 7.556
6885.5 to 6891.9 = 7.389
